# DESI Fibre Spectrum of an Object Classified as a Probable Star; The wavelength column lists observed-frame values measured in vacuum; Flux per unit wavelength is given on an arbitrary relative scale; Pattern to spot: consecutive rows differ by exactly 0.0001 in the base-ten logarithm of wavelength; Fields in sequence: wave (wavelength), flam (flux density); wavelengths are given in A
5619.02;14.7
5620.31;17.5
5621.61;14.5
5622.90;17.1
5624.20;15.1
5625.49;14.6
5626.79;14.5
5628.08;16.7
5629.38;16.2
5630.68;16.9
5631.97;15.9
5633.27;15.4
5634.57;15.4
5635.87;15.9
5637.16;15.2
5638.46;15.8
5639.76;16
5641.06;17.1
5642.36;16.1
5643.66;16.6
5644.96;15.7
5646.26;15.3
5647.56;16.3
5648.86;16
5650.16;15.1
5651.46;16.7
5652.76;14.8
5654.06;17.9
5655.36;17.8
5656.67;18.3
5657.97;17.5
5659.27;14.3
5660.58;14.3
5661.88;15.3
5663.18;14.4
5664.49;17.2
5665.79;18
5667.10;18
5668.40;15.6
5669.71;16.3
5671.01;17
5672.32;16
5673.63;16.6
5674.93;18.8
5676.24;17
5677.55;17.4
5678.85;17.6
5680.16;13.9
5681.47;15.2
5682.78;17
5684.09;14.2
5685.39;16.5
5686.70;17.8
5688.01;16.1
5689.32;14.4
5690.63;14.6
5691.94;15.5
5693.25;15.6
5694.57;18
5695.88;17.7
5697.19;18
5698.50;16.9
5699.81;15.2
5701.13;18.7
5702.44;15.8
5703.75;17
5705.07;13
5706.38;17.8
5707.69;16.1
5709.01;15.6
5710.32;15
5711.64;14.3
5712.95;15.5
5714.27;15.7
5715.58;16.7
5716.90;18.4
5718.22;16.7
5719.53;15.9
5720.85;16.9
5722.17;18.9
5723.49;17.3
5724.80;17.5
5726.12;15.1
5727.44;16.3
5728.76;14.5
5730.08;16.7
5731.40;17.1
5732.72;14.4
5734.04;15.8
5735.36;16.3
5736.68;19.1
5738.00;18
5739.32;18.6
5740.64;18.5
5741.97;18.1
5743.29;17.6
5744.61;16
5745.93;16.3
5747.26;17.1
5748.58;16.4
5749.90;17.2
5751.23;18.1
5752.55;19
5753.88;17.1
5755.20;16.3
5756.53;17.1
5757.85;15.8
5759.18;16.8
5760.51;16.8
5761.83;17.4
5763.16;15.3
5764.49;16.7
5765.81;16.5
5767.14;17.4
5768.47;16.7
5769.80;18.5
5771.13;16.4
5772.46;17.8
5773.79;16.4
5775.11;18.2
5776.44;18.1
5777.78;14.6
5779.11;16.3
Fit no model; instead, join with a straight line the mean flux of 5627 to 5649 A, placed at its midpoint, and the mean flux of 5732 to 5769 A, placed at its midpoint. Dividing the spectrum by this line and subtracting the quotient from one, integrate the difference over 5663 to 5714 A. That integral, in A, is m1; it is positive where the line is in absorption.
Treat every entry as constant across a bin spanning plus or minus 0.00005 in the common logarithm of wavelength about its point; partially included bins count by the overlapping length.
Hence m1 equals 0.5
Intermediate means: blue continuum 16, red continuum 17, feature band 16.3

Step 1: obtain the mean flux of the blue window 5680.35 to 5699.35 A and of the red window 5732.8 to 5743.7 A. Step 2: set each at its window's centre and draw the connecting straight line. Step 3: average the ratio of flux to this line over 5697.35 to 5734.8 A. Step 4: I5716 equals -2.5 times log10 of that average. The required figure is 0.04 mag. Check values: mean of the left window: 16.2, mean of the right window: 17.6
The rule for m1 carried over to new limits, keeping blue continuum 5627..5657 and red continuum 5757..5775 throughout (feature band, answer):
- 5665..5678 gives -0.6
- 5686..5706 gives 0.2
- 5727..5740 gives 0.0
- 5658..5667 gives 0.2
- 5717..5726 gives -0.3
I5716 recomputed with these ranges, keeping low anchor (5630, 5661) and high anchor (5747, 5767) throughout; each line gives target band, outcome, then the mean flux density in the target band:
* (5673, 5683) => -0.022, 16.7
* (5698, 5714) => 0.044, 15.9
